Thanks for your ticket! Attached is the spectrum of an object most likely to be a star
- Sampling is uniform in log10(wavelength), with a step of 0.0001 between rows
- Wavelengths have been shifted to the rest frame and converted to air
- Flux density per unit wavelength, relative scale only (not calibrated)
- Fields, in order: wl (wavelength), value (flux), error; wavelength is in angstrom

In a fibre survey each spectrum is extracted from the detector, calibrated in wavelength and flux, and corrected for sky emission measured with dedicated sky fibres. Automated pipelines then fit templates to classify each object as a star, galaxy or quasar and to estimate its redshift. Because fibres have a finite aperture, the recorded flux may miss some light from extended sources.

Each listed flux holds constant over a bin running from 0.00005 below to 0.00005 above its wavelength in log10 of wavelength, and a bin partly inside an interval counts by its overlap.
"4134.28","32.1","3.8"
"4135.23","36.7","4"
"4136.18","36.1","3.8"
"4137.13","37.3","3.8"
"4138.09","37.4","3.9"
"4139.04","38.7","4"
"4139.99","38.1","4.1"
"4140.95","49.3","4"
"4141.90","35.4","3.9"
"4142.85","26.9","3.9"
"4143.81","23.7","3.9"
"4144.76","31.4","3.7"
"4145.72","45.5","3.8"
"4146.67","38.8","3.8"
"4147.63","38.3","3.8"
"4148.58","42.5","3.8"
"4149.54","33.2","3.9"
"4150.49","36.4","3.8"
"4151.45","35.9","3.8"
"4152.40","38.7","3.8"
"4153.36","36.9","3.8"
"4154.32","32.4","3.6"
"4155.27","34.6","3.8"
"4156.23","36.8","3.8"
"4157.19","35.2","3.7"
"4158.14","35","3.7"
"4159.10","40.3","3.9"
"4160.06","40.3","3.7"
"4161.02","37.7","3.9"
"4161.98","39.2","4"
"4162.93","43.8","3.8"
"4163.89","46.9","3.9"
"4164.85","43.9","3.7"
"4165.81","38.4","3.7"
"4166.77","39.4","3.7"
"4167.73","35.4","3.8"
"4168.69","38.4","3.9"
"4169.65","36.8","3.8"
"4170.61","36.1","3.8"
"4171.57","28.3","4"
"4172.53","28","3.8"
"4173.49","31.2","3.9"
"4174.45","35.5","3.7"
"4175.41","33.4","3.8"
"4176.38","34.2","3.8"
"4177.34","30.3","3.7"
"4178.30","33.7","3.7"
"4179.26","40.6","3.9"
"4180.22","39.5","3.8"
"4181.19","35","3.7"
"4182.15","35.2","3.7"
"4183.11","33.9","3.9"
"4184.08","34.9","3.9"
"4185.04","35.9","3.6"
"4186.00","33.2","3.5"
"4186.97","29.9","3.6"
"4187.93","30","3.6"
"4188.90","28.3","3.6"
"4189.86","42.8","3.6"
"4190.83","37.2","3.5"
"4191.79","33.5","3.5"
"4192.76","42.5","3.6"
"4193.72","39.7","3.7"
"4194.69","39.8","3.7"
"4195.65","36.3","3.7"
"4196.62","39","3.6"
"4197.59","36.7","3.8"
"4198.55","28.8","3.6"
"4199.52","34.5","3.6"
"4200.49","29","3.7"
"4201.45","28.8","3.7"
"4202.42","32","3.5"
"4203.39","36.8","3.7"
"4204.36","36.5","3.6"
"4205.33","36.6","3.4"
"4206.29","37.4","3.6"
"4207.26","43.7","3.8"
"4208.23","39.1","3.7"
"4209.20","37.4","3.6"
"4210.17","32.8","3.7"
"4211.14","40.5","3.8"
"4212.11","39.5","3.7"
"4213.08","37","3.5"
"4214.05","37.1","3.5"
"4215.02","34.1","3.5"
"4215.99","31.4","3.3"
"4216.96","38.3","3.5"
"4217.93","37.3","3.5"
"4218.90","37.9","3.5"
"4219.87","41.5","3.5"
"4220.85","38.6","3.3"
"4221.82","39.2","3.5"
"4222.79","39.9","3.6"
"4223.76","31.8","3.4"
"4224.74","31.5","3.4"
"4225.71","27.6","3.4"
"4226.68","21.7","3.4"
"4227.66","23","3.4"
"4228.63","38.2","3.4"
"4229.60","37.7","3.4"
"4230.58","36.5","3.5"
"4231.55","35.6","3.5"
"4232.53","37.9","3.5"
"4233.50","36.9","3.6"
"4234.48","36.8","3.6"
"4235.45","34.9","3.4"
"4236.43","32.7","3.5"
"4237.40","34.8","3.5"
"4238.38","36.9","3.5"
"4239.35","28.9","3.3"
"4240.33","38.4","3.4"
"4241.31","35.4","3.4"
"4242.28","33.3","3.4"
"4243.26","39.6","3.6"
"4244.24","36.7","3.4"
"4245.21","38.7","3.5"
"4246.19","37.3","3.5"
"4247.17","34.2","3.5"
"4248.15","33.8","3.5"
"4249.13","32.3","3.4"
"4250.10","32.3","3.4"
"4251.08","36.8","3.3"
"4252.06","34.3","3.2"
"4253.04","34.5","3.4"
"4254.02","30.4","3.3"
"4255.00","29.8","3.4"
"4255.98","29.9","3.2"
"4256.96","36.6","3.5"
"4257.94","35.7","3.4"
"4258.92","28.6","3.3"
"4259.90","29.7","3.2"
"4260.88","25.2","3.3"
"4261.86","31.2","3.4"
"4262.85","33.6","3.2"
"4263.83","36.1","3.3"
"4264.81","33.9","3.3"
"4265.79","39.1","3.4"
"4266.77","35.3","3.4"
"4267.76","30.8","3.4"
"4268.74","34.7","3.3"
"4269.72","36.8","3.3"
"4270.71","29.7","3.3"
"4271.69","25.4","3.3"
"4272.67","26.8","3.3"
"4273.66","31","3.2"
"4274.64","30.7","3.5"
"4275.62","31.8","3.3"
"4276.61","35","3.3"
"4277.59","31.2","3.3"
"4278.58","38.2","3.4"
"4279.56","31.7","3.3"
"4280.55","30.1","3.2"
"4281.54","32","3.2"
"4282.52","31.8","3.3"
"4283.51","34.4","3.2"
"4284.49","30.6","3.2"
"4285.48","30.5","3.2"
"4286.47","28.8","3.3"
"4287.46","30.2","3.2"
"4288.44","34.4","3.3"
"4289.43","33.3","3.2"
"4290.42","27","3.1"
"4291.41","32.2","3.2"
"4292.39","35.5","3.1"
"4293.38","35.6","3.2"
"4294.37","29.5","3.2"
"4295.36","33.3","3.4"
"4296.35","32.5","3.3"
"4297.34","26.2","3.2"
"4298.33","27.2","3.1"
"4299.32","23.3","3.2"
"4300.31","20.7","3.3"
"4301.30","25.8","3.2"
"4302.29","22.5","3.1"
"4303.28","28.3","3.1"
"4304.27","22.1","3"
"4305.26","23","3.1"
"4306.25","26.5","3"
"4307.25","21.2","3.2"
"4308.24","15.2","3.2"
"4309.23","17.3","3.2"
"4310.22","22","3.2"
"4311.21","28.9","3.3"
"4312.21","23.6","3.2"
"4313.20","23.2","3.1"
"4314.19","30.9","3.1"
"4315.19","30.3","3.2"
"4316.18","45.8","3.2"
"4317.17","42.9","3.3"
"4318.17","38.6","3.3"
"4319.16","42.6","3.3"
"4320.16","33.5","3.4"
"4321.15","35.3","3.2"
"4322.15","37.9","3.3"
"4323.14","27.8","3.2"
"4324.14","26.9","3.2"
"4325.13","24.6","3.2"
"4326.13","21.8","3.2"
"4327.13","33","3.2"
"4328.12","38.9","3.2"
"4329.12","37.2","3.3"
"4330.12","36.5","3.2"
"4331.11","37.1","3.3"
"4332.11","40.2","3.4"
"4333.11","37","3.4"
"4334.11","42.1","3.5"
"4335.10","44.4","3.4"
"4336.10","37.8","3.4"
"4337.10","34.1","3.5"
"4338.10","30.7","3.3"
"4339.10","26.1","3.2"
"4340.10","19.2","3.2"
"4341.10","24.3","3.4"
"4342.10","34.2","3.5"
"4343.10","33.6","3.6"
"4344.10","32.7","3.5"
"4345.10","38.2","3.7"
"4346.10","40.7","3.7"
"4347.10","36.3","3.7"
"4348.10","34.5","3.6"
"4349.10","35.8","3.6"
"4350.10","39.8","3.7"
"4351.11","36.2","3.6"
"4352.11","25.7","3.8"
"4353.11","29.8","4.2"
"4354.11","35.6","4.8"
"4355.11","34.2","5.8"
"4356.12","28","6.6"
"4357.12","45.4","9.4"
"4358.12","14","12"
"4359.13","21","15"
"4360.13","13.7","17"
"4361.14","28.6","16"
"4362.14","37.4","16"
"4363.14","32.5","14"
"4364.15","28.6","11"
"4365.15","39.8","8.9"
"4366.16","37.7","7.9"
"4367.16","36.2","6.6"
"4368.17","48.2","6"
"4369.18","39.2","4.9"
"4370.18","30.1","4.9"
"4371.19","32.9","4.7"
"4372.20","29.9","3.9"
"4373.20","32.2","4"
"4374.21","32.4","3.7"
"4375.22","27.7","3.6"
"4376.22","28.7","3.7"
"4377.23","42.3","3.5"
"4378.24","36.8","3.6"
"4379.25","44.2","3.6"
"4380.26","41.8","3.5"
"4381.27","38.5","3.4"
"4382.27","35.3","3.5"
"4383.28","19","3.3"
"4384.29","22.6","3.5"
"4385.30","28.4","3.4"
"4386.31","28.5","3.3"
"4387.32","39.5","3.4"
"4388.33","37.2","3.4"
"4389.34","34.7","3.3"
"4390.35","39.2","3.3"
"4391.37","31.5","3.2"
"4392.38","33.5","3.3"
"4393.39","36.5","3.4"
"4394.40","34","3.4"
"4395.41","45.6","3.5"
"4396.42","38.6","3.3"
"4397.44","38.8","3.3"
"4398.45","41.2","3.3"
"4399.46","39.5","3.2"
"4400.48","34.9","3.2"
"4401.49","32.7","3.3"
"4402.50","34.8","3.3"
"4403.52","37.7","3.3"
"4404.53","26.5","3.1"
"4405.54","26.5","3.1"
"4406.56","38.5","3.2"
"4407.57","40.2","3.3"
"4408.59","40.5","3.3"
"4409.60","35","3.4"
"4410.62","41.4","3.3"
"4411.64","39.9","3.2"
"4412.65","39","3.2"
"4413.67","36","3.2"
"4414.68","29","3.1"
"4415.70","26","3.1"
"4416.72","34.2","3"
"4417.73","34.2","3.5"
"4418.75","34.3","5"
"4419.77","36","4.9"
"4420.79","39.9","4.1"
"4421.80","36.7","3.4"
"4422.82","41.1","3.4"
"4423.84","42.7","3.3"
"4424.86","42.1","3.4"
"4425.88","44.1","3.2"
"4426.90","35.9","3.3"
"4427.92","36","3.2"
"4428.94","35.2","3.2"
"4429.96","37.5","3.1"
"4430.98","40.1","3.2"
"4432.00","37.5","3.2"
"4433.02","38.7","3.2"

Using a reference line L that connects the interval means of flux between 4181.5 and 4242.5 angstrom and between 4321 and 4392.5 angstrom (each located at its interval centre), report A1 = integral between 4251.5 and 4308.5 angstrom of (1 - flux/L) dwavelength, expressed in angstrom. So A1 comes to 6.6 angstrom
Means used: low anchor 35.3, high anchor 33.3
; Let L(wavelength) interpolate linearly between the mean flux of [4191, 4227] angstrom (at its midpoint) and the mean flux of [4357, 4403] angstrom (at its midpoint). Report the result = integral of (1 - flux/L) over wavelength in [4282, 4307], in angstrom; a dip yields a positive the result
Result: 4.3 angstrom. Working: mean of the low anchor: 35.9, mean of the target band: 28.9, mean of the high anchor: 34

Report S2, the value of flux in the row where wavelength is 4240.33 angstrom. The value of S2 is 38.4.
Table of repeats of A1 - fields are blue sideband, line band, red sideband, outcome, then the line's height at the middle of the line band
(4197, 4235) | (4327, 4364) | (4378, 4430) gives 2.8 angstrom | 35.8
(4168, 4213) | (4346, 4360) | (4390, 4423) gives 1.6 angstrom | 35.9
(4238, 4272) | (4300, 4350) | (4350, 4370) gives 2.1 angstrom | 32.8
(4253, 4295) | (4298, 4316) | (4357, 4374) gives 4.3 angstrom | 32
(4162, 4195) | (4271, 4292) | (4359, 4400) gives 2.3 angstrom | 35.2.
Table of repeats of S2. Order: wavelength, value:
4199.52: 34.5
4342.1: 34.2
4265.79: 39.1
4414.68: 29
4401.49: 32.7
